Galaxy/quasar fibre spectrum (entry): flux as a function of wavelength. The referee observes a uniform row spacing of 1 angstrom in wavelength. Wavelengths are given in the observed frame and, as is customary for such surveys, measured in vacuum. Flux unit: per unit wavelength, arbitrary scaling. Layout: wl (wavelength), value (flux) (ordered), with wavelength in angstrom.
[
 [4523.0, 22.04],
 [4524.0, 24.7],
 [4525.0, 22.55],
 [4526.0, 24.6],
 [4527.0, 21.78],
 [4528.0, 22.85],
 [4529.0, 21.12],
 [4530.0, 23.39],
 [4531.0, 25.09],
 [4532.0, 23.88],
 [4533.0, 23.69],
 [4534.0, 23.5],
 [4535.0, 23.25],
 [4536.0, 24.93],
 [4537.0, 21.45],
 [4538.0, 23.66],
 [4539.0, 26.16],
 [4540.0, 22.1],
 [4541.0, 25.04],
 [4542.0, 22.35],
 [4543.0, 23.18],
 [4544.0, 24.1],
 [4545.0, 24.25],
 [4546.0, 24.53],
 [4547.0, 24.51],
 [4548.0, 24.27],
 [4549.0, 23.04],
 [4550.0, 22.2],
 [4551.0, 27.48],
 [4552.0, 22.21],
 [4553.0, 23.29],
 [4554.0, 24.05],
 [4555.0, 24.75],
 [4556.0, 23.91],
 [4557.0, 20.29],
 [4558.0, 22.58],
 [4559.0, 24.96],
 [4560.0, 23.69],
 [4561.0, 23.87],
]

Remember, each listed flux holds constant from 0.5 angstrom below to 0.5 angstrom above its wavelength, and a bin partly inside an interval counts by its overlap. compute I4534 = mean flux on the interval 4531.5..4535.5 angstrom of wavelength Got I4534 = 23.6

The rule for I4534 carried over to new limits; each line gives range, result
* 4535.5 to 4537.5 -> 23.2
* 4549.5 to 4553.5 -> 23.8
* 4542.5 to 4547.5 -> 24.1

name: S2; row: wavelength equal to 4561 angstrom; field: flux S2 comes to 23.87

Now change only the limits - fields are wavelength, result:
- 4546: 24.53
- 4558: 22.58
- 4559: 24.96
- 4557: 20.29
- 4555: 24.75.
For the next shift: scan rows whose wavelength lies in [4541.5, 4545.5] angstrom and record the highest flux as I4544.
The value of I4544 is 24.25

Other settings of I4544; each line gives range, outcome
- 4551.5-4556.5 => 24.75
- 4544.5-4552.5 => 27.48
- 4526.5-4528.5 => 22.85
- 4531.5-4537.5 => 24.93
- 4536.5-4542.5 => 26.16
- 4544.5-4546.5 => 24.53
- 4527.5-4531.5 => 25.09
